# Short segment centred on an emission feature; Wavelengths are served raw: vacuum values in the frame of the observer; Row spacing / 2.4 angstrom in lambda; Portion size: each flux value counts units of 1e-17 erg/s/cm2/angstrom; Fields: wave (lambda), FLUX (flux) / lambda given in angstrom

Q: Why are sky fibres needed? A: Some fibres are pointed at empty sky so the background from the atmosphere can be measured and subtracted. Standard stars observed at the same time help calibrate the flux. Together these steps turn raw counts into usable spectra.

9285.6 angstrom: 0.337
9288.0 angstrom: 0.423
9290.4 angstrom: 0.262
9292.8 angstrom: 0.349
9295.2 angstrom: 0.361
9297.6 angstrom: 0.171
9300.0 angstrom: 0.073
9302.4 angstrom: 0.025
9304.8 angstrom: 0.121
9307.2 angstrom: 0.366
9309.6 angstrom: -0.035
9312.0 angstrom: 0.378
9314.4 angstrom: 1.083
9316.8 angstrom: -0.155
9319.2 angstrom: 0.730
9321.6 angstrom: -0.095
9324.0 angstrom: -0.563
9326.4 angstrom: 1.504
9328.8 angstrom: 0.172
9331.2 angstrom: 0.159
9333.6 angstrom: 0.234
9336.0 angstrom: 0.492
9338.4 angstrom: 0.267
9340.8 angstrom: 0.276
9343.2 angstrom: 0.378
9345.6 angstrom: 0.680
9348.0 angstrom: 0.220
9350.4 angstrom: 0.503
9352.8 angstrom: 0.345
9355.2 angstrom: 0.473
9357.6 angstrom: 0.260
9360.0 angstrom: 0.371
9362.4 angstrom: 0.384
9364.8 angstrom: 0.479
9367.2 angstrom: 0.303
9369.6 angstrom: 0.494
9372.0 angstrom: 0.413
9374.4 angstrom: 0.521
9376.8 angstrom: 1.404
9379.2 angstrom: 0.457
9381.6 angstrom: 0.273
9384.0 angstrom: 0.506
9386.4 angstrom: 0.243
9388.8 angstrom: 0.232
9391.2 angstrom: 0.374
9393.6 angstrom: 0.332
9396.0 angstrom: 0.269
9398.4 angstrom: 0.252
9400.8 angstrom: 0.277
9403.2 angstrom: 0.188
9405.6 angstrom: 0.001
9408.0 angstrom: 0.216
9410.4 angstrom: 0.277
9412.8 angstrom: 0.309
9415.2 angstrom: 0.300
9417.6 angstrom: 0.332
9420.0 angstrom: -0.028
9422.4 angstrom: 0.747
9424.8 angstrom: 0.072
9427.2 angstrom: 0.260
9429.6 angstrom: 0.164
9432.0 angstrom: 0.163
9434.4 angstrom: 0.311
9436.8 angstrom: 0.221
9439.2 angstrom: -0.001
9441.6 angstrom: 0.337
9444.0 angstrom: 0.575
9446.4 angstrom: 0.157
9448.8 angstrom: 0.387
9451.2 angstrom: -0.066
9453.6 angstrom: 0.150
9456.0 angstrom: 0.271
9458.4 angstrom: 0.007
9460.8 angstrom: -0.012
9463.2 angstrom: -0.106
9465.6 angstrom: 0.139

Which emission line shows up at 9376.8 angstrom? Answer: Mg II 2798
